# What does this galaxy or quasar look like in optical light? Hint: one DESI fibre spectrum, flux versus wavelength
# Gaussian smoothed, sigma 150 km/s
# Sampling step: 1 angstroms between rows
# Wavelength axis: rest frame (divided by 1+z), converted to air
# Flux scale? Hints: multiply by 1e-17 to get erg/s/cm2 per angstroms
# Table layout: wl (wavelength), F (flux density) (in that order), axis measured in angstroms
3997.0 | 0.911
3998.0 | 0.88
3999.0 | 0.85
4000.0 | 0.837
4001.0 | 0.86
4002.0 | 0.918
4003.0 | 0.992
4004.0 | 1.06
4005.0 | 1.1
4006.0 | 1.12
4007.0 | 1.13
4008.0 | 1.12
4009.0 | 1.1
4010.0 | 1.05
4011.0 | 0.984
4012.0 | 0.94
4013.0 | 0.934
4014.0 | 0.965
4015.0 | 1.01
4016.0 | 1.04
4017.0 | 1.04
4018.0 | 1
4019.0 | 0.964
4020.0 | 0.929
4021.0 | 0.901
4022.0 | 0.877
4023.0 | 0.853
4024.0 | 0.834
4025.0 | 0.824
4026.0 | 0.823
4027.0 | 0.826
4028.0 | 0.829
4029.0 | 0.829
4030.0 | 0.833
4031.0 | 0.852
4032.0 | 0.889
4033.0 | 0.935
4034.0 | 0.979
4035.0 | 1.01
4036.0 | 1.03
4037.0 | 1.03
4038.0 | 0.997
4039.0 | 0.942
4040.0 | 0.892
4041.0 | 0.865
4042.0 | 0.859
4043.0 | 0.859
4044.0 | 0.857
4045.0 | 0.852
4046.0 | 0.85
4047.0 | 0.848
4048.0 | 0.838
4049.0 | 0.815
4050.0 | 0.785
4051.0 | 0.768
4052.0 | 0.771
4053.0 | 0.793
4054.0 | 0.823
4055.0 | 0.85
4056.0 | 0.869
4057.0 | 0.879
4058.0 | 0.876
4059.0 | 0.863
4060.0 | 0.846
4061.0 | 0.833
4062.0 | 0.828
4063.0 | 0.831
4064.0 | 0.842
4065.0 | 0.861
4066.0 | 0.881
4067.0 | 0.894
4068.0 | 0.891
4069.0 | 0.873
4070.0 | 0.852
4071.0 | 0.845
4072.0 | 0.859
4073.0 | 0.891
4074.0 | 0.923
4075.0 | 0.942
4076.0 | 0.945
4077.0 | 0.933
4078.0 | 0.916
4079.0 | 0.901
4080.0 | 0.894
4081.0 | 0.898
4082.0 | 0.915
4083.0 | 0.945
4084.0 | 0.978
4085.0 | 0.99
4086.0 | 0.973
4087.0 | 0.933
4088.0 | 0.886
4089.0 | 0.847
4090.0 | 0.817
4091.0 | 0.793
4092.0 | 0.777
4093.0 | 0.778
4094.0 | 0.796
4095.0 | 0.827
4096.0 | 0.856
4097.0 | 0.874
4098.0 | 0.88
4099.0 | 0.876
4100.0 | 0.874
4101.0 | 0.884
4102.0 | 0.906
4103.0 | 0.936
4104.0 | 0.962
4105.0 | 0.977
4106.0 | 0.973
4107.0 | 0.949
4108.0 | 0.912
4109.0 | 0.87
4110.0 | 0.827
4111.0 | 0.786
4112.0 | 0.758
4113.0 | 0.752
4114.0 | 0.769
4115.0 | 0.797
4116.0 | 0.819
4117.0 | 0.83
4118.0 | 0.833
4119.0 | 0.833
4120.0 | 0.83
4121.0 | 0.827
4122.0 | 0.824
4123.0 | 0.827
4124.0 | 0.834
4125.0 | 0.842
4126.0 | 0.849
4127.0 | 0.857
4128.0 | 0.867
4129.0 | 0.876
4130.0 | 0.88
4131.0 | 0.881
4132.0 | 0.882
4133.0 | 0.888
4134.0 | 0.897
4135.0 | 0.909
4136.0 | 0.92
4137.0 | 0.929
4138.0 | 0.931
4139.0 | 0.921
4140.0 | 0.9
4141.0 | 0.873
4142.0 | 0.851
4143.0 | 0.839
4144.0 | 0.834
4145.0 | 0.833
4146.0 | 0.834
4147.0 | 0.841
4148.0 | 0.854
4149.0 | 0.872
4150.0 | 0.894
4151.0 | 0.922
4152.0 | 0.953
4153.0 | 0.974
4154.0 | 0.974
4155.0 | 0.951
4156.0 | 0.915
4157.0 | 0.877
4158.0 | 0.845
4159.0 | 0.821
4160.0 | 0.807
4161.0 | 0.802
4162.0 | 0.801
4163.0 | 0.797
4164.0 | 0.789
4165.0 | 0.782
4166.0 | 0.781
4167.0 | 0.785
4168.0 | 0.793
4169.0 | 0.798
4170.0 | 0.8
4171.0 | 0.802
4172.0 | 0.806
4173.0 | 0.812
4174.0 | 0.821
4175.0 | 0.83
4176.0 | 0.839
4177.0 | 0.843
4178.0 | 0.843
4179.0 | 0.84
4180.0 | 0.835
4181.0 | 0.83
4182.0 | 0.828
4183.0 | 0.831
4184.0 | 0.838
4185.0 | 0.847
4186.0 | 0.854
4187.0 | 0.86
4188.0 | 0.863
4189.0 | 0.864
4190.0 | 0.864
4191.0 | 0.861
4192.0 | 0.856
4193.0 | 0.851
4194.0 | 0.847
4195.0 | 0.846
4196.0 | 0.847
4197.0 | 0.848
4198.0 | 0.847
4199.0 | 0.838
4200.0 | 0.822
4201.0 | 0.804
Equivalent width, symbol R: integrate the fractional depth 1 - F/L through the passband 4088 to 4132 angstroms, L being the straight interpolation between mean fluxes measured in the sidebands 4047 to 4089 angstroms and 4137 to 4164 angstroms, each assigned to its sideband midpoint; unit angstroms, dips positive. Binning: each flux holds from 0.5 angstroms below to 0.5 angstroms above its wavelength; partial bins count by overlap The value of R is 1.2 angstroms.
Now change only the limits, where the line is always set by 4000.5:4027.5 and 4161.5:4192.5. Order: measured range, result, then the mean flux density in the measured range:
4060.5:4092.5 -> 1.0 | 0.887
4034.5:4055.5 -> 1.6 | 0.873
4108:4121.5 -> 1.0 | 0.814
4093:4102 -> 0.4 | 0.857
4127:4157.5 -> -1.3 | 0.892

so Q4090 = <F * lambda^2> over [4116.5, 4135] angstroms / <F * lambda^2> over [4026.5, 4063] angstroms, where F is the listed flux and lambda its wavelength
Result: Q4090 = 1.0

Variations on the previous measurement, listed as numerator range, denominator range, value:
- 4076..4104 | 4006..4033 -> 0.98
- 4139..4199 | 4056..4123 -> 1.01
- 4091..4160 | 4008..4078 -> 1.01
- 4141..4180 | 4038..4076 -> 1.03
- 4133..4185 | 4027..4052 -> 1.03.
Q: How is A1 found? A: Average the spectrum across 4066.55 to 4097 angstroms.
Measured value 0.885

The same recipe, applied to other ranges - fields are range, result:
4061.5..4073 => 0.861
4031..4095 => 0.879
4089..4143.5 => 0.86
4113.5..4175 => 0.852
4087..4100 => 0.839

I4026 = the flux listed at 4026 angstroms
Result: 0.823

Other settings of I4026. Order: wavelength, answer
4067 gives 0.894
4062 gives 0.828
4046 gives 0.85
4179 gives 0.84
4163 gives 0.797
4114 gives 0.769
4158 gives 0.845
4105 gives 0.977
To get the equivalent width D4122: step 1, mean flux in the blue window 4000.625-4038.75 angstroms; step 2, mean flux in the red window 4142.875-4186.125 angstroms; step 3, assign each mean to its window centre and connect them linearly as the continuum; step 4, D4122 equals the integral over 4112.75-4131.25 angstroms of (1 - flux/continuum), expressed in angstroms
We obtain 0.9 angstroms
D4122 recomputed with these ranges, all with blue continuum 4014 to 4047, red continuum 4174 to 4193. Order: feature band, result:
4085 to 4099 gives 0.5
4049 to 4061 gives 0.9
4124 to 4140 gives -0.4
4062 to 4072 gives 0.4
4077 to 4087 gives -0.5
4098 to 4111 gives -0.4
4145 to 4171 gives 0.2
